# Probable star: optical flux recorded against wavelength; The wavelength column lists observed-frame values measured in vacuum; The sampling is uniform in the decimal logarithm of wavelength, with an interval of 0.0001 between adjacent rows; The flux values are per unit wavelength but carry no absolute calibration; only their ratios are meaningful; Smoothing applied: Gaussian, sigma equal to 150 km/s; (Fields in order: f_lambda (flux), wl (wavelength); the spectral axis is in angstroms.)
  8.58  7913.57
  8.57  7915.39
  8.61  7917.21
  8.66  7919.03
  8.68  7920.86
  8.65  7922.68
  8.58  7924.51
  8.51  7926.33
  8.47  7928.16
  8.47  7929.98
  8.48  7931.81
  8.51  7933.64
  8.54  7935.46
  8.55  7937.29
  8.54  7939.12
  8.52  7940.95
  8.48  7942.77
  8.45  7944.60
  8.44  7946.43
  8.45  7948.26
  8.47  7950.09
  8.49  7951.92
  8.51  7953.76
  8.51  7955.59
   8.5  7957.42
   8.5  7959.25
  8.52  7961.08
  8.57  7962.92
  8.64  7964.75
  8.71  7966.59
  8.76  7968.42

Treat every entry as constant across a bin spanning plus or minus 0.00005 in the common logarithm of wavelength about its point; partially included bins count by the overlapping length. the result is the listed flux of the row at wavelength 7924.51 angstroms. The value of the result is 8.58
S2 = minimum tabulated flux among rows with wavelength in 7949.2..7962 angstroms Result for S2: 8.47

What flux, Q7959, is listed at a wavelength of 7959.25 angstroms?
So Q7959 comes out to 8.5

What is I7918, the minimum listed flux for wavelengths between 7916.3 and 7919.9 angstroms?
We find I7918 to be 8.61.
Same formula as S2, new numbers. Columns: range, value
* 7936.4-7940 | 8.54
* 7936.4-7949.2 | 8.44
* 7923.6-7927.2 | 8.51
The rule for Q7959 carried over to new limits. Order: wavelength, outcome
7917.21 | 8.61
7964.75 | 8.64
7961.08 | 8.52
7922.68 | 8.65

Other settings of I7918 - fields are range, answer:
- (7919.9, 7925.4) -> 8.58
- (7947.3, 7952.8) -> 8.45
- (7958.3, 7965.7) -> 8.5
